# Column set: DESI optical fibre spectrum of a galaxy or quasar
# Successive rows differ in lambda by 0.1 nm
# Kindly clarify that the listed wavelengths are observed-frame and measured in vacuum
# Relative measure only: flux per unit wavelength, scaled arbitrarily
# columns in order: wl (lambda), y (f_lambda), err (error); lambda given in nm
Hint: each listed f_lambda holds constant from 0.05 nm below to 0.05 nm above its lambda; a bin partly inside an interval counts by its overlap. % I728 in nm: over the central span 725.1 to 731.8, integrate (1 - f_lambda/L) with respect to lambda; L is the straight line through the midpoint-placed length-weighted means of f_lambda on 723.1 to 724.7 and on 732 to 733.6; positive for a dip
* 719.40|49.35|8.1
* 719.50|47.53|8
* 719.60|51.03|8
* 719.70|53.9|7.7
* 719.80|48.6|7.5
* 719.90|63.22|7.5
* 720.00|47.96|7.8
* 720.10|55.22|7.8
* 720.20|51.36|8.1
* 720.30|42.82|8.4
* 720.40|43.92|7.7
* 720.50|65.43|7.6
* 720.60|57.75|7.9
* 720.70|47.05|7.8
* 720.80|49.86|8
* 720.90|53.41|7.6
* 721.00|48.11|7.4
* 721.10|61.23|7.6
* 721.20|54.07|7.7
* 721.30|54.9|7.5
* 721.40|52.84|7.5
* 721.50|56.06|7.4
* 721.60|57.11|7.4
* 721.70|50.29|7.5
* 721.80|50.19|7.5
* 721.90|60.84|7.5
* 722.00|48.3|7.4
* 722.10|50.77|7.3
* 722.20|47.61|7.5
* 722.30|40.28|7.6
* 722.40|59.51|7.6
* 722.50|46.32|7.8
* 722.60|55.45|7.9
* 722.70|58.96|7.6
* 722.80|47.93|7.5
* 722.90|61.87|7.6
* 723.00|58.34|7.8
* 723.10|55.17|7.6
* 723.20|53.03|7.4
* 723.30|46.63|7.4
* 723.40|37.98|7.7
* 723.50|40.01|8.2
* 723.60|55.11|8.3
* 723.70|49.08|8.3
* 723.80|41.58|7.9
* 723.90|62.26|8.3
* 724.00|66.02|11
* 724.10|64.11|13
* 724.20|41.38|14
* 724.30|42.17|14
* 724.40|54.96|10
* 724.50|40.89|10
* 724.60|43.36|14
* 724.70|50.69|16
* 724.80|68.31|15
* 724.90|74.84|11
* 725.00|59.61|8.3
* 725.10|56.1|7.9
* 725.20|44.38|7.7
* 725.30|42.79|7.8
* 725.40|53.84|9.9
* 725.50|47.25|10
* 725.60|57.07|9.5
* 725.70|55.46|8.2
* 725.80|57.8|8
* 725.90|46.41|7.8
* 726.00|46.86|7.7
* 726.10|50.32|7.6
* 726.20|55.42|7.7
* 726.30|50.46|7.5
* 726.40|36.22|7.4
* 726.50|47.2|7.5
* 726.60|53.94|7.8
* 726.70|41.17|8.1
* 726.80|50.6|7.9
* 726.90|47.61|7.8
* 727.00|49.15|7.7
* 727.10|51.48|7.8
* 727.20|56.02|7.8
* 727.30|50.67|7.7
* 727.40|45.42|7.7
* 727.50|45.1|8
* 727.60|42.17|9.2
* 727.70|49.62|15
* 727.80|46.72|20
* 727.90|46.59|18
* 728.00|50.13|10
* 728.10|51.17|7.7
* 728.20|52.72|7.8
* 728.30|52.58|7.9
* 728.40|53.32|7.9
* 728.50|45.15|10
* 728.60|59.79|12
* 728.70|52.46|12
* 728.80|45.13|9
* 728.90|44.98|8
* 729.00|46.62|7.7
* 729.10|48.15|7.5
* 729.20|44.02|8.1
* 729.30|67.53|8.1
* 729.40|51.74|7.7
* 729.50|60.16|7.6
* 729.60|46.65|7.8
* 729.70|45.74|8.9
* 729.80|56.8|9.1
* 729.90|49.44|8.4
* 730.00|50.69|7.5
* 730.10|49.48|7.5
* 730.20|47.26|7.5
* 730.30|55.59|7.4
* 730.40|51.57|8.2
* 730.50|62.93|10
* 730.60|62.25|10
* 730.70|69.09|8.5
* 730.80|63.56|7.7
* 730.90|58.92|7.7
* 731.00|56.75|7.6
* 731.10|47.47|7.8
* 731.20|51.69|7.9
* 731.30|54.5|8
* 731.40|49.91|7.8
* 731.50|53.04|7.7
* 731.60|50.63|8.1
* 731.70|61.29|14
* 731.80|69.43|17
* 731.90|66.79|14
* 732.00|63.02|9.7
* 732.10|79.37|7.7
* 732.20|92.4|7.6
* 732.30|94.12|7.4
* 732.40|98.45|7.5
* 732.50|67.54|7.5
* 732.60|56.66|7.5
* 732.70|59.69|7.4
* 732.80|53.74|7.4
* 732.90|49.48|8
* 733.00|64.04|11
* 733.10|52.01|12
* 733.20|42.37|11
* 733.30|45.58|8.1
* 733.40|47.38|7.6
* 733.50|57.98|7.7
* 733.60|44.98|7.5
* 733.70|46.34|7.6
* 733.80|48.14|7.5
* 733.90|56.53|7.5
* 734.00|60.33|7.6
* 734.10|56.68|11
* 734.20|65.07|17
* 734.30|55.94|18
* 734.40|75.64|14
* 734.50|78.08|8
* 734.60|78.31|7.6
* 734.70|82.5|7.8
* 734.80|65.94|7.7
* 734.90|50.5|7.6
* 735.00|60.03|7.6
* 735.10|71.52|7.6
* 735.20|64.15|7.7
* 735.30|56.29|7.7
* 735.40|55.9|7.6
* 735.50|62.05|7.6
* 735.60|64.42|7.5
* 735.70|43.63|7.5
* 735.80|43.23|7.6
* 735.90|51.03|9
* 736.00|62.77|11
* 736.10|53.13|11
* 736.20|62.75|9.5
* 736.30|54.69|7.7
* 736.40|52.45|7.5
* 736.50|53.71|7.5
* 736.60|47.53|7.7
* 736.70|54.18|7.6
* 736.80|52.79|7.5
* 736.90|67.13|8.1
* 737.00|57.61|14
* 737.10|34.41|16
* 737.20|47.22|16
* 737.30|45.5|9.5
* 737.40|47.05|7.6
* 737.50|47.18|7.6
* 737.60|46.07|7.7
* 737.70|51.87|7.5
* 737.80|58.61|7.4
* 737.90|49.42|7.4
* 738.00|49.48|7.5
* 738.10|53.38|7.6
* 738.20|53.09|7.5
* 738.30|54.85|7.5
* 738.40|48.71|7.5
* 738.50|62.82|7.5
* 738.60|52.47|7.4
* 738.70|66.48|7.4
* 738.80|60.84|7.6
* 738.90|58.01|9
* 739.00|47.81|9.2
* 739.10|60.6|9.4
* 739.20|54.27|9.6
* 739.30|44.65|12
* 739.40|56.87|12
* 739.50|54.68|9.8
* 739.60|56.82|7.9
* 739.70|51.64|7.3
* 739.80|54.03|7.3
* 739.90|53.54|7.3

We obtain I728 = 0.60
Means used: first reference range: 49.5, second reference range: 63.4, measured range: 51.5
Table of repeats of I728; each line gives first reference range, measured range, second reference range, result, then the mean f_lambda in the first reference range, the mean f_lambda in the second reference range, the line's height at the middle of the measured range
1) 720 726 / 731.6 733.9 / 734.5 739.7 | -0.29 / 52.4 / 55.7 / 54.7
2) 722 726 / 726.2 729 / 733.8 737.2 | 0.27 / 52.1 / 58.8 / 54.2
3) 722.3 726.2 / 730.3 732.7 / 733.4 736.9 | -0.33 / 52.4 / 58.5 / 56.4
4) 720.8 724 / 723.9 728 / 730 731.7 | 0.20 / 52.3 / 55.3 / 53.6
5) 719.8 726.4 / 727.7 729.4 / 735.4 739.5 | 0.07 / 52.3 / 53.4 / 52.7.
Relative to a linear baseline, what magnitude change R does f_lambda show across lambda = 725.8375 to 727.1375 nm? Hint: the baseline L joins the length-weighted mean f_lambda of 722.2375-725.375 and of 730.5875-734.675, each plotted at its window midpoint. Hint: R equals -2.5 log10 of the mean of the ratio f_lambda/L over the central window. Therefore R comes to 0.14 mag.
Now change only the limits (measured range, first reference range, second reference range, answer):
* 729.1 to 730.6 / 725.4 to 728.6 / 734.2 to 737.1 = 0.00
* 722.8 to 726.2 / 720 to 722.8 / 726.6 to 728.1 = -0.04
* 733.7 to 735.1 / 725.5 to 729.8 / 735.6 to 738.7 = -0.23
